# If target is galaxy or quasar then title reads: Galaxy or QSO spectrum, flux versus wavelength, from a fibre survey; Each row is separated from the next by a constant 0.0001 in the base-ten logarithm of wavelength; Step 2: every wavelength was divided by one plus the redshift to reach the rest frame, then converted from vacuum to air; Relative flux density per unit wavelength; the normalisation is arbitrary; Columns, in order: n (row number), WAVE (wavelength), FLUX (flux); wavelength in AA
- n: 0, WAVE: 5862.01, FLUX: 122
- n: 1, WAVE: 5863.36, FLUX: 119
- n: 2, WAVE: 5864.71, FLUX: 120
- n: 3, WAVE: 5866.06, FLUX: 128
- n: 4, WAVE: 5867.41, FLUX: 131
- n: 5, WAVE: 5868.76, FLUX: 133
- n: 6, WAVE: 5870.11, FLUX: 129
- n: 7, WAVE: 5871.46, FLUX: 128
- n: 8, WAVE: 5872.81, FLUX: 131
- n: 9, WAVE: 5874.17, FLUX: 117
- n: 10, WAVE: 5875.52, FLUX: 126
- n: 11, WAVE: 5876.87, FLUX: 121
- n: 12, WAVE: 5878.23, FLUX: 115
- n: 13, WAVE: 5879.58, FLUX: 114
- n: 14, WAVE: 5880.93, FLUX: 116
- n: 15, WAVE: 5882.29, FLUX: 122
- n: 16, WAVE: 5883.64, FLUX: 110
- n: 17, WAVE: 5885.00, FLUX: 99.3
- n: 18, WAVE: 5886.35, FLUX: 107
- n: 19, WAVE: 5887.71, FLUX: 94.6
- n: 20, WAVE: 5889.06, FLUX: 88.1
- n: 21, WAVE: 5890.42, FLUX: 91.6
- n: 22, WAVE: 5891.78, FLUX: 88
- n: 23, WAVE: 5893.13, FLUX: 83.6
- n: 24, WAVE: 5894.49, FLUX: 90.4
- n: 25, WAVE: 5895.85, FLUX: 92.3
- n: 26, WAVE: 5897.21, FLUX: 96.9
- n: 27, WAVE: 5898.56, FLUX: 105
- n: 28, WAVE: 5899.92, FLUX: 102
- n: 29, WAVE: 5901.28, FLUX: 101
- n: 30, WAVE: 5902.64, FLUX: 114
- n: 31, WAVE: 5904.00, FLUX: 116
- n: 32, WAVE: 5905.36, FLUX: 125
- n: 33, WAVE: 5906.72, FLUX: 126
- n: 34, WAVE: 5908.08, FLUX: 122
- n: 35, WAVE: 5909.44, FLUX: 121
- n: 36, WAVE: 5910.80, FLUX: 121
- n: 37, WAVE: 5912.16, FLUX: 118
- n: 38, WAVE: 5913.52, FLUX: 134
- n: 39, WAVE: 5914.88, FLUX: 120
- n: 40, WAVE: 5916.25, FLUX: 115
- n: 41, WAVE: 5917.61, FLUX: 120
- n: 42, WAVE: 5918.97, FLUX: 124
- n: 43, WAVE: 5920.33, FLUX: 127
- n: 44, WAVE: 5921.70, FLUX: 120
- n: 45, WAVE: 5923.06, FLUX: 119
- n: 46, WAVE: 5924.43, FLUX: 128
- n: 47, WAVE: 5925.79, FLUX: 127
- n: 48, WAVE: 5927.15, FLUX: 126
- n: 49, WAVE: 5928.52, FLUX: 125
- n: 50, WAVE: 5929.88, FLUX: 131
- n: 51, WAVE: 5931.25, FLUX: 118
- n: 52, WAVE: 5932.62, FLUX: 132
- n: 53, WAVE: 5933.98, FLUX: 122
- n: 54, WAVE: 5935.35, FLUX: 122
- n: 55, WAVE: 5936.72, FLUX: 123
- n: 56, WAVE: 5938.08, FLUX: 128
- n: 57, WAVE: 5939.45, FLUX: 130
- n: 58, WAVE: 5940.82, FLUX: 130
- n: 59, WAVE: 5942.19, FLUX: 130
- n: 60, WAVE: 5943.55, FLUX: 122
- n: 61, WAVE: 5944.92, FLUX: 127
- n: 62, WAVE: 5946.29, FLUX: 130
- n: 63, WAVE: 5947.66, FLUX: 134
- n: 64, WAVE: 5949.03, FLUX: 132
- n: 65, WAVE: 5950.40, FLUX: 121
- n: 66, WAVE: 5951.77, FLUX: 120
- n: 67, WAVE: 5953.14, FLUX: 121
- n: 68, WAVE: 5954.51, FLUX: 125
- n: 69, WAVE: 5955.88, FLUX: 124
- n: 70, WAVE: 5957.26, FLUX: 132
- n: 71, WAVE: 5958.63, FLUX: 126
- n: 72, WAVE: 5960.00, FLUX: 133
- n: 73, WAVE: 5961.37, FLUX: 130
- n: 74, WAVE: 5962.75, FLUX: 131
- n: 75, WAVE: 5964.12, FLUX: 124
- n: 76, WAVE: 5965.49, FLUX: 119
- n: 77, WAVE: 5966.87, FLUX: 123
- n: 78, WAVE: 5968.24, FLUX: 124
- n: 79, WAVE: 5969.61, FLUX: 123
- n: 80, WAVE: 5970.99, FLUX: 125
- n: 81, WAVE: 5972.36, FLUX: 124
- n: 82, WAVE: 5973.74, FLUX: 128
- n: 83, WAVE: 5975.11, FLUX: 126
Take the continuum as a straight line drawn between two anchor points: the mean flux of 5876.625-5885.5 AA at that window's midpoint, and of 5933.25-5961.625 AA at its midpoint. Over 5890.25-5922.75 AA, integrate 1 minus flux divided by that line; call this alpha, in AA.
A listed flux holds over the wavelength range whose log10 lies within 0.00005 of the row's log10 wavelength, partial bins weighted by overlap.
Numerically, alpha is 1.9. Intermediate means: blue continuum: 114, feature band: 112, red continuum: 127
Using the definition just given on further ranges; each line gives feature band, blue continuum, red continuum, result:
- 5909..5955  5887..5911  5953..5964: -3.0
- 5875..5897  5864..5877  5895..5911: 3.0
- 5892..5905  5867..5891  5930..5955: 2.0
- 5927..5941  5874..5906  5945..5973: -0.9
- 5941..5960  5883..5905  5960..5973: -1.2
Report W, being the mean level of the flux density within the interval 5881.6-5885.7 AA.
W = 110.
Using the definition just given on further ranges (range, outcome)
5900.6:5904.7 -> 110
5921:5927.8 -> 124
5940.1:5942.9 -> 130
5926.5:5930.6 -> 127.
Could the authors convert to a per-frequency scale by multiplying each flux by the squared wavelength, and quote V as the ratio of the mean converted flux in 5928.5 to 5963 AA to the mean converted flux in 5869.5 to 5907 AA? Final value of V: 1.2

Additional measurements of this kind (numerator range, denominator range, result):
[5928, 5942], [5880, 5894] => 1.28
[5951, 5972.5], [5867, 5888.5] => 1.09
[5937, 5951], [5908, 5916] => 1.06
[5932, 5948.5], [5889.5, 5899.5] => 1.40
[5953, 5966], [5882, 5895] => 1.34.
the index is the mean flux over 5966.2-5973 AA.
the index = 124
